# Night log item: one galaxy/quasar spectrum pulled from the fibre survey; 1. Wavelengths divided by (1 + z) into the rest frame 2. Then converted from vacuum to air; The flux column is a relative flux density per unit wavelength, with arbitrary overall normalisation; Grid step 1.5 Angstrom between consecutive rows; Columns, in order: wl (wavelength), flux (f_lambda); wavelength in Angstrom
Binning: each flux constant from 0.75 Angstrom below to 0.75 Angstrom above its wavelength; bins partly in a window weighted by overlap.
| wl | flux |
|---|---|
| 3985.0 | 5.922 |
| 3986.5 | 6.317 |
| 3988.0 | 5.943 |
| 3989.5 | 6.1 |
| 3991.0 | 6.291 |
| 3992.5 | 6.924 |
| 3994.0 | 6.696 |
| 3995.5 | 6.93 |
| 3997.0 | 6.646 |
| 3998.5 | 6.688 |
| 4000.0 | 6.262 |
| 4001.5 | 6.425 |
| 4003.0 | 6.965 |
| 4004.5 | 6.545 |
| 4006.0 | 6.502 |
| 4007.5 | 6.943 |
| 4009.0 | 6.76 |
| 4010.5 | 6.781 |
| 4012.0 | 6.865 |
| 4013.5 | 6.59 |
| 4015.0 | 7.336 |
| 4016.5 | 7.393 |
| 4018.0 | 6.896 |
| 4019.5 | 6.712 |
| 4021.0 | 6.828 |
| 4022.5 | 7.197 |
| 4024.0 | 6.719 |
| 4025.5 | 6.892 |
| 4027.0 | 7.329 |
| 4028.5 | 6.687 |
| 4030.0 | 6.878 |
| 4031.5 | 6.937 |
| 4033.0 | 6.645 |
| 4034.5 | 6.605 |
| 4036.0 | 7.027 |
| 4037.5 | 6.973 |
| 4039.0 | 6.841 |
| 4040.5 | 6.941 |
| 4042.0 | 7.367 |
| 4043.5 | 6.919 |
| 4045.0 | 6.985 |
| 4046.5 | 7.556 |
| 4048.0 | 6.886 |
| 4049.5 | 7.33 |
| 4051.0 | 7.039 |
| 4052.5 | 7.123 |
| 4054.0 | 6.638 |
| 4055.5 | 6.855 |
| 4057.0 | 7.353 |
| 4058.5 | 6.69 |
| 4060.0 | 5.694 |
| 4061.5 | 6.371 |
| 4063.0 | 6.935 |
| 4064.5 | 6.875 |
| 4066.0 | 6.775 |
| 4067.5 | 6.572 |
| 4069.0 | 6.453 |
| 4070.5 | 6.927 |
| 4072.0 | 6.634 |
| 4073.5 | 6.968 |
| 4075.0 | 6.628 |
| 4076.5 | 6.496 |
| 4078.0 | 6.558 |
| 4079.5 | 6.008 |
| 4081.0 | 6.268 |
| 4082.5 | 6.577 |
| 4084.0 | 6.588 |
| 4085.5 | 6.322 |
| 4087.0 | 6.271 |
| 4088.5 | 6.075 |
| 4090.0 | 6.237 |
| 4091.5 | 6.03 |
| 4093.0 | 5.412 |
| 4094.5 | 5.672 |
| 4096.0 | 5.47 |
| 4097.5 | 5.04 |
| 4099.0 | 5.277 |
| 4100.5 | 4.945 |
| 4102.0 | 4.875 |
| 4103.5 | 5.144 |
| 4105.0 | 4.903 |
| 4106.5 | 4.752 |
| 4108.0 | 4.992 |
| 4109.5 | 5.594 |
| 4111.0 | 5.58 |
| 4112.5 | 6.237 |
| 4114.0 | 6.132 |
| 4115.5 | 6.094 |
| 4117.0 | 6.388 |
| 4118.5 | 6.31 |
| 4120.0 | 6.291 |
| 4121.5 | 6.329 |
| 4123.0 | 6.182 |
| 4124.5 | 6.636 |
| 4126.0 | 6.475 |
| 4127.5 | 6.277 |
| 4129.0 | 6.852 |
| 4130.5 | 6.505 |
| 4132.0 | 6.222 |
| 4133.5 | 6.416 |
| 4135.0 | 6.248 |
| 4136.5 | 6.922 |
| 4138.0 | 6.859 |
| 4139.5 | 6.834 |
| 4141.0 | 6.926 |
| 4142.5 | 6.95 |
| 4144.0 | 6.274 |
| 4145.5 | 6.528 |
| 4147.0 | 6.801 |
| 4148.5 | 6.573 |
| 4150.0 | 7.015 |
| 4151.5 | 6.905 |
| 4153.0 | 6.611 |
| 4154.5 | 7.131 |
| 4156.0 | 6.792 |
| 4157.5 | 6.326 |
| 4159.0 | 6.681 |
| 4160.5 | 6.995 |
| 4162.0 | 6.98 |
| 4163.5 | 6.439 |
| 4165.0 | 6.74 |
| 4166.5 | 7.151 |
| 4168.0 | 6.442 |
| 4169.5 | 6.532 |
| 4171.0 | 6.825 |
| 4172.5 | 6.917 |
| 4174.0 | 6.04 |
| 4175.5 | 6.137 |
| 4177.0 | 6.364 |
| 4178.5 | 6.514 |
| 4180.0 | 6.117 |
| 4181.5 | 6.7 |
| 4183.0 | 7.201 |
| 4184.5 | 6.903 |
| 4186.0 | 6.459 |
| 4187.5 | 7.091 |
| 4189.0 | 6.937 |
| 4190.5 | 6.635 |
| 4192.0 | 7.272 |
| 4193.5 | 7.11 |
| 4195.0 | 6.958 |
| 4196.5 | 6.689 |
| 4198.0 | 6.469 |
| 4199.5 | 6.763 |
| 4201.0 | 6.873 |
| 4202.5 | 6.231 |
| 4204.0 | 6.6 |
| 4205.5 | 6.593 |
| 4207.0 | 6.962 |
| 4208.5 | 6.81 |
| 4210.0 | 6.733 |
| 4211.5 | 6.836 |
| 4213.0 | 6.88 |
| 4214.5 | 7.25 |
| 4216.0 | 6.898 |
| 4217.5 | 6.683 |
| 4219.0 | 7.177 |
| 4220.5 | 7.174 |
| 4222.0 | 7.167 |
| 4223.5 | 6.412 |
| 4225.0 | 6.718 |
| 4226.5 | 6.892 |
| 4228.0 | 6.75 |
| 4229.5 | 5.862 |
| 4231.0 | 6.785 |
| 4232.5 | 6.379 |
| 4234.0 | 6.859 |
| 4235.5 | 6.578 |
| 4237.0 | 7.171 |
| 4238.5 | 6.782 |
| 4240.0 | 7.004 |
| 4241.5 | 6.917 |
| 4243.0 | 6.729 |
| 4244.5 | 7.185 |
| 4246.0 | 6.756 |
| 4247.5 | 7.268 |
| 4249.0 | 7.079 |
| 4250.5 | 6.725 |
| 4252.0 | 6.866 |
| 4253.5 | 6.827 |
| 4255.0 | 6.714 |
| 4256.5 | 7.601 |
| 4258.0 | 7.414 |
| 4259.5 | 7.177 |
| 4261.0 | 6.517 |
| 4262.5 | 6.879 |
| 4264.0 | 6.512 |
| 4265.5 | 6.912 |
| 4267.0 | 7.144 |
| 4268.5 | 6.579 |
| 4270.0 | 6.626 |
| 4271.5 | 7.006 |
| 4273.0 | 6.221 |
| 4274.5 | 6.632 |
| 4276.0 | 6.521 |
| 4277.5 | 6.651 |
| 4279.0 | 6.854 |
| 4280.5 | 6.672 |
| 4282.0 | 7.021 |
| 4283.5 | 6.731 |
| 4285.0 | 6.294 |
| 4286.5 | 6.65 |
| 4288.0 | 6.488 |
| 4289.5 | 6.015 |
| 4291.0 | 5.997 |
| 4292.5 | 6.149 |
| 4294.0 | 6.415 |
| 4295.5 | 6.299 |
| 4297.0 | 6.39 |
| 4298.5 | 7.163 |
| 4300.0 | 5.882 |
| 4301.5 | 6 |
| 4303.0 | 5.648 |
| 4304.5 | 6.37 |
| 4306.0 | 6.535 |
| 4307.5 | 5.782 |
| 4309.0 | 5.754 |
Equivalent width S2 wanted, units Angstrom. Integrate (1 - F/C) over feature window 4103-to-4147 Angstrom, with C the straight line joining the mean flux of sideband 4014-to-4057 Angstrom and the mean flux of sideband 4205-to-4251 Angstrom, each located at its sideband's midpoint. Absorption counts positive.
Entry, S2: 4.5 Angstrom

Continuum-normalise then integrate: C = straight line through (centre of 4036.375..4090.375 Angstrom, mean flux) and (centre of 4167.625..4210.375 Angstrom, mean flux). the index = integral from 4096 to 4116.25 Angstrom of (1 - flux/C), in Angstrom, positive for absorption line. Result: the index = 4.1 Angstrom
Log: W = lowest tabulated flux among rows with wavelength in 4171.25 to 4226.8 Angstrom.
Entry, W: 6.04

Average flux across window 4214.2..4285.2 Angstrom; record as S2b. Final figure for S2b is 6.83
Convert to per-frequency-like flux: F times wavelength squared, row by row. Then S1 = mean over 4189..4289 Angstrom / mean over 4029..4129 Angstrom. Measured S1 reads 1.2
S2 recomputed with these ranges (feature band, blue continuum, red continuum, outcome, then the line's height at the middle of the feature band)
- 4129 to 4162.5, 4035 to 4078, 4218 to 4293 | 0.5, 6.81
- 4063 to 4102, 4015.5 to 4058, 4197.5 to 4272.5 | 4.3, 6.95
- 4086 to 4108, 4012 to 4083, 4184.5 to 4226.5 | 4.5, 6.83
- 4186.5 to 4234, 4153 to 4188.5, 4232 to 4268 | 0.0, 6.8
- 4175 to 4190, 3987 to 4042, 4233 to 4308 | 0.1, 6.7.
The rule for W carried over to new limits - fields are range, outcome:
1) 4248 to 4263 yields 6.517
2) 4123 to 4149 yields 6.182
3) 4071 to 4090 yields 6.008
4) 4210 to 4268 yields 5.862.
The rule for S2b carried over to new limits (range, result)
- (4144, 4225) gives 6.75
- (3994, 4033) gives 6.82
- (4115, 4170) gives 6.61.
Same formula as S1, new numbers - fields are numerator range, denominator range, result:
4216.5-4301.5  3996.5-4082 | 1.10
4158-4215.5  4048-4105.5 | 1.13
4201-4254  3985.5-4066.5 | 1.10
